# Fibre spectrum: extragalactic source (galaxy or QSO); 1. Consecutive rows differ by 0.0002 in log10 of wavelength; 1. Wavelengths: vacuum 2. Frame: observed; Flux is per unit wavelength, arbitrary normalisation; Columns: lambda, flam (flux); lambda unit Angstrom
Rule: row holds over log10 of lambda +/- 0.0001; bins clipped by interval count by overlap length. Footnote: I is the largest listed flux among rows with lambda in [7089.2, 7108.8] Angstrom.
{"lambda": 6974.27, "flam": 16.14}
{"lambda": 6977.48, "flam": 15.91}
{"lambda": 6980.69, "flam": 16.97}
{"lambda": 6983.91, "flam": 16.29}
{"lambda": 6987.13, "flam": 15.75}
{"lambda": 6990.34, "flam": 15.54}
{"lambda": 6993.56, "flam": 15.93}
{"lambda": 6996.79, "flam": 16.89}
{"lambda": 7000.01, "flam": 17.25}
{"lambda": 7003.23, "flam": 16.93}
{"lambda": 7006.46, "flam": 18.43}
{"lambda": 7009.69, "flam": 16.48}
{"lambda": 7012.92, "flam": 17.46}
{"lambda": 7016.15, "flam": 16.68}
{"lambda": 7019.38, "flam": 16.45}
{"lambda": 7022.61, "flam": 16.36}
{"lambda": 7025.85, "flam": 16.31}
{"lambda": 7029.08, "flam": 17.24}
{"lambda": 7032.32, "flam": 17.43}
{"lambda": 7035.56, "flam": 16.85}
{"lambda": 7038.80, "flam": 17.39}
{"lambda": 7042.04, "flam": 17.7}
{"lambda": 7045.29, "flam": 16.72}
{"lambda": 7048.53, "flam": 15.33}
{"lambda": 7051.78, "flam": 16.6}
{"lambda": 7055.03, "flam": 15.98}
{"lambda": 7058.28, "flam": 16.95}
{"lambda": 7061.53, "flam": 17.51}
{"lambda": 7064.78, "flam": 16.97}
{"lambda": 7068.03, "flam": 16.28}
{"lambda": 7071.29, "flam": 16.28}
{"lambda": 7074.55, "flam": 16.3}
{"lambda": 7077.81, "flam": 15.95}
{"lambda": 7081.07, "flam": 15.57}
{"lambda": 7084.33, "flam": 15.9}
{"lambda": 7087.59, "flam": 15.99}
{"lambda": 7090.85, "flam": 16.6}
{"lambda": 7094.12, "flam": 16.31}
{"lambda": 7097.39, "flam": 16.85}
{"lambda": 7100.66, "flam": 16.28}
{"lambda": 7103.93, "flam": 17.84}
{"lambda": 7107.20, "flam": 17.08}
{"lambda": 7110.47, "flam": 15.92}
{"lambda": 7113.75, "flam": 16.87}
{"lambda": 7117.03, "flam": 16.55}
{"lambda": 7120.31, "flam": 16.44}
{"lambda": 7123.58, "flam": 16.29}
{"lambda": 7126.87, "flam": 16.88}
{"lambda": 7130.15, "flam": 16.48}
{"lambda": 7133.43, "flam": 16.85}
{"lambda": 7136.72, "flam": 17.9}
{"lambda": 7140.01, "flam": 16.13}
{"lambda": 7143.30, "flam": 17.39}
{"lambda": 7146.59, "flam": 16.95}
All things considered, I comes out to 17.84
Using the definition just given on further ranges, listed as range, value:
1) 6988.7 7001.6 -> 17.25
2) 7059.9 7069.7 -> 17.51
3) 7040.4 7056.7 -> 17.7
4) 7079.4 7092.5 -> 16.6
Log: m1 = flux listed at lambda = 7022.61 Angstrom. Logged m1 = 16.36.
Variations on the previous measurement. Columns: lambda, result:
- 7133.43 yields 16.85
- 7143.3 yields 17.39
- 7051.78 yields 16.6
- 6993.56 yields 15.93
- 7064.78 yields 16.97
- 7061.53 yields 17.51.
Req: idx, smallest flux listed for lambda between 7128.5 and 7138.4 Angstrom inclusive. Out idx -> 16.48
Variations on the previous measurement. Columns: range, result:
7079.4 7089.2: 15.57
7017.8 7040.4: 16.31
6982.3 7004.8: 15.54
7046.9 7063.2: 15.33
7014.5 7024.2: 16.36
